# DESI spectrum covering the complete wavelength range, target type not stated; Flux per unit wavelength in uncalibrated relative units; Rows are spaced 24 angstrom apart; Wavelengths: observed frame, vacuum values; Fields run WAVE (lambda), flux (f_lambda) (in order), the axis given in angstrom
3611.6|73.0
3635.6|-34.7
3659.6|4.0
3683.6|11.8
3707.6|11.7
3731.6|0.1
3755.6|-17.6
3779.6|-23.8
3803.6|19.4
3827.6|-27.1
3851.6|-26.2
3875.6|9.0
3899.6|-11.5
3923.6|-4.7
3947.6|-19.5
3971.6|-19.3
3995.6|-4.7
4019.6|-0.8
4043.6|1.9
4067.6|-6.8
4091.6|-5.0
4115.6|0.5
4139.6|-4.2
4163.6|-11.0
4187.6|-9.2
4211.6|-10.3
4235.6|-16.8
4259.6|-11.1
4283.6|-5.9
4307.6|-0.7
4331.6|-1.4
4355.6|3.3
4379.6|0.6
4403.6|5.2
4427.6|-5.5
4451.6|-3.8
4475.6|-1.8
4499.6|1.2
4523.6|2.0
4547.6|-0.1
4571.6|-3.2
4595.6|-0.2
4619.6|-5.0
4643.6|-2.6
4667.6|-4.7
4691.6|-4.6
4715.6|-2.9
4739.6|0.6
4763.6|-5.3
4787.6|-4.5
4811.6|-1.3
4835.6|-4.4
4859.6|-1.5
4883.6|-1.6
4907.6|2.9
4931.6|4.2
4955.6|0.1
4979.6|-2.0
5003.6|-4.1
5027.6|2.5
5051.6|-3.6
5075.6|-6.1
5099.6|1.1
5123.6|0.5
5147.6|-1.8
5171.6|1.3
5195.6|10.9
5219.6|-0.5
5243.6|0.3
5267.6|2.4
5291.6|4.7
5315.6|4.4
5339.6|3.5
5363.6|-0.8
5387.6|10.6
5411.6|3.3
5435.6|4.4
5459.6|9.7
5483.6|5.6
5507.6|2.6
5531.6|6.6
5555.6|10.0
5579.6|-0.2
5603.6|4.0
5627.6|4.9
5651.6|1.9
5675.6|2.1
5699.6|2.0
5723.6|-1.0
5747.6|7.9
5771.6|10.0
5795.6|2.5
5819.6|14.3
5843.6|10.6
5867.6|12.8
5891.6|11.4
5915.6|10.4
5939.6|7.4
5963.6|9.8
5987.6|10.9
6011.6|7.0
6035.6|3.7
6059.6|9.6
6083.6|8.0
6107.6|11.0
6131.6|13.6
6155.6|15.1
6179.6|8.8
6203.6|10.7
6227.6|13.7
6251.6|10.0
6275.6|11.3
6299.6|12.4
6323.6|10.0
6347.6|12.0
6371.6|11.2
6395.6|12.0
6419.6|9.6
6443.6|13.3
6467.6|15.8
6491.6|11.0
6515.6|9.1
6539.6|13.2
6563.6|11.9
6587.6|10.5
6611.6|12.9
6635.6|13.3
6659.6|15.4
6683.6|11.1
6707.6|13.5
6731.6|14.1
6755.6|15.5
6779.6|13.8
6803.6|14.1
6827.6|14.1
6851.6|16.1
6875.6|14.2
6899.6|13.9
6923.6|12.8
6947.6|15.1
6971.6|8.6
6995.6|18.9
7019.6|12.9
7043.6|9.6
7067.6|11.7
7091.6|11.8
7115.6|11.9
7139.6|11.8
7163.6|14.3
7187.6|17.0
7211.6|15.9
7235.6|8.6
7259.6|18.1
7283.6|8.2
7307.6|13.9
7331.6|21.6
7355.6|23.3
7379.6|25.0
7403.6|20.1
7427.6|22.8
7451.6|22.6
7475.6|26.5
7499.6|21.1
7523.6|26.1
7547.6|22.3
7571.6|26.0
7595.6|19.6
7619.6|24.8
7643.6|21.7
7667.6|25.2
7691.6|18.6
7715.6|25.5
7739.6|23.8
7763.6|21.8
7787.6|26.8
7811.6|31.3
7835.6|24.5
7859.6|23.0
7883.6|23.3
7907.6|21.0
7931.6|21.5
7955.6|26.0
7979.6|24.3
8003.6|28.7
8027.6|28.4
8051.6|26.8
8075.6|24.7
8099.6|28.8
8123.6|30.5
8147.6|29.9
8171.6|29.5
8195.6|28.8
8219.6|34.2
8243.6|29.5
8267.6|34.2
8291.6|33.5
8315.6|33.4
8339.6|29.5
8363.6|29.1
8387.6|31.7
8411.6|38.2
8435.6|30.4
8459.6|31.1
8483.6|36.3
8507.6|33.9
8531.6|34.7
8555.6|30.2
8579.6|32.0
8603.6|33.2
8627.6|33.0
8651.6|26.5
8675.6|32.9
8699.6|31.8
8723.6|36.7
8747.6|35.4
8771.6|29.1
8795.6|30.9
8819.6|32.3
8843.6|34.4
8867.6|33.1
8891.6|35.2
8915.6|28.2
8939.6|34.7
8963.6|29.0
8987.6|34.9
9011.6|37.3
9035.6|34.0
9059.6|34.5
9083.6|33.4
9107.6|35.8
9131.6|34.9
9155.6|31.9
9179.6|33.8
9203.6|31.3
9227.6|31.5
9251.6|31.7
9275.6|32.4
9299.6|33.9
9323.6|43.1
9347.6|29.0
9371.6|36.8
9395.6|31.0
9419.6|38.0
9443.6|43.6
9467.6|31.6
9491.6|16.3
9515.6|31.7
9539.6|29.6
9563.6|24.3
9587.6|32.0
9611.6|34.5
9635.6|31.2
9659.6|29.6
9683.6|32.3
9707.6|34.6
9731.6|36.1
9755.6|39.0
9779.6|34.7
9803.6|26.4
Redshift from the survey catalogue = 0.84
